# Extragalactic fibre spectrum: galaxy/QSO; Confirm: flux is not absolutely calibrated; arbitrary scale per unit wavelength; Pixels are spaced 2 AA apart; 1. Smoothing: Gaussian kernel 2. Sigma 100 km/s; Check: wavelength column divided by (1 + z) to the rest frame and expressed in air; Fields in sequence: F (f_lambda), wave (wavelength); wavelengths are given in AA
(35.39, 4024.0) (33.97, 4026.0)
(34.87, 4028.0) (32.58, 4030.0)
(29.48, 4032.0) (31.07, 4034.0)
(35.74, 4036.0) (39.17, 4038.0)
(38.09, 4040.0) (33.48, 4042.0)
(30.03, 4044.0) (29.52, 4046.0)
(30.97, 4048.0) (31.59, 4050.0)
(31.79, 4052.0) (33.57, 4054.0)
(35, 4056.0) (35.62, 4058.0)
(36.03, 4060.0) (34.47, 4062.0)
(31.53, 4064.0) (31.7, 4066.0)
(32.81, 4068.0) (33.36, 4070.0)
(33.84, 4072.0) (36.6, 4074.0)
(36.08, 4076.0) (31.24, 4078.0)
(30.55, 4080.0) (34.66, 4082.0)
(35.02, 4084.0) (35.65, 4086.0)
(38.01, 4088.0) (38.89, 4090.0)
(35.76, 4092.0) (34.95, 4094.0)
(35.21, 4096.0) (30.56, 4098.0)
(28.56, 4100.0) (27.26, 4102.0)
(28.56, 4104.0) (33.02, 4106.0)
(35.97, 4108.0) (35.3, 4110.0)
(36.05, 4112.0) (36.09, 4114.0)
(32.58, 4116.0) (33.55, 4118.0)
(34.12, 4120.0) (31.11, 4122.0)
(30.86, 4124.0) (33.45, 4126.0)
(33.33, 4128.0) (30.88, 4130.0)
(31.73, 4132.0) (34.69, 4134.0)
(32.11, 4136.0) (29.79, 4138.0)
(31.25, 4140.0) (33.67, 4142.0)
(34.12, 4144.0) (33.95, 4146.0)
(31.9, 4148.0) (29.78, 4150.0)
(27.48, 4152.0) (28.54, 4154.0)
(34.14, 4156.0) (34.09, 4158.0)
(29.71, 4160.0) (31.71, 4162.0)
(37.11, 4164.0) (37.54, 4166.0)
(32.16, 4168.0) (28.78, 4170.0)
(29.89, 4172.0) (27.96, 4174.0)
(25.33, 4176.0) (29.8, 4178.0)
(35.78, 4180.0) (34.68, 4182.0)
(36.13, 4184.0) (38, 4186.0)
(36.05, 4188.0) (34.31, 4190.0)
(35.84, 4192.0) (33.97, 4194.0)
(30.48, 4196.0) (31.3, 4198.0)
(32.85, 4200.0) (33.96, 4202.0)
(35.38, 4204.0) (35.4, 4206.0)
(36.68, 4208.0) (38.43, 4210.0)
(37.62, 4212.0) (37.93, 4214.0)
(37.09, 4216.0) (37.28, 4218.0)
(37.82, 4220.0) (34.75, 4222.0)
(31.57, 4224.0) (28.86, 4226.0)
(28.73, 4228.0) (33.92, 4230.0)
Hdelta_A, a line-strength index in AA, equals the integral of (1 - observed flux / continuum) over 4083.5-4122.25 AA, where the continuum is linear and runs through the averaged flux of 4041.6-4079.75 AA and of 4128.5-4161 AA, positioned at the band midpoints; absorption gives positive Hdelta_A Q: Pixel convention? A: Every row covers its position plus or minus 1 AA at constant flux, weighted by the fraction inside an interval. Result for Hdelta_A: -1.7 AA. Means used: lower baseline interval 33.1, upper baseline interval 31.8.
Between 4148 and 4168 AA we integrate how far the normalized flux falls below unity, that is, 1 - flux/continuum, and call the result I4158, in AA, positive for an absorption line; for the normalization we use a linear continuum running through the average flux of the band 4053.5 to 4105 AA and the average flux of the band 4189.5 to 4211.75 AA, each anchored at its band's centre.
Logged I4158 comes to 1.2 AA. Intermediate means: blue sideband 33.7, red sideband 34.5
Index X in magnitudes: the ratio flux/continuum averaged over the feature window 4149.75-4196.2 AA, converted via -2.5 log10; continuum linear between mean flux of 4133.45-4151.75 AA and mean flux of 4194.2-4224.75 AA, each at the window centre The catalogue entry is 0.03 mag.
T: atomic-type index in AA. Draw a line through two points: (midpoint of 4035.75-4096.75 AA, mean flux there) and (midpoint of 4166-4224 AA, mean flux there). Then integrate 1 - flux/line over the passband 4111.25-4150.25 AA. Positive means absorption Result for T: 1.58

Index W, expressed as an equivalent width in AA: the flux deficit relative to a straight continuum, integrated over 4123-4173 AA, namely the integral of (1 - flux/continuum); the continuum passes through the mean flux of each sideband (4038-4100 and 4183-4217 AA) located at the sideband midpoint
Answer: 3.8 AA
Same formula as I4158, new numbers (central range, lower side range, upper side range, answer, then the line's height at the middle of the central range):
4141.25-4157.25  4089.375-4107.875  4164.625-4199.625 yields 0.5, 32.7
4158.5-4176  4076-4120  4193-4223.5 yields 1.6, 34.7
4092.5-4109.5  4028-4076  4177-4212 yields 1.0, 33.9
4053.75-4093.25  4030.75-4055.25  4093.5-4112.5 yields -2.3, 32.6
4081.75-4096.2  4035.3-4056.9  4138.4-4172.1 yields -1.4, 33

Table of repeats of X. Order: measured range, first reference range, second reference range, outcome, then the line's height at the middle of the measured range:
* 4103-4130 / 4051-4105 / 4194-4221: 0.028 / 34.2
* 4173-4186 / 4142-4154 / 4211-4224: 0.056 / 33.8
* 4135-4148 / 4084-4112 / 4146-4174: -0.004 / 32.3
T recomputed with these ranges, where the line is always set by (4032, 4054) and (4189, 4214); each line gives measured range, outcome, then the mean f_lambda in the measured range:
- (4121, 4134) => 0.7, 32.1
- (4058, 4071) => -0.1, 33.5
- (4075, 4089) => -0.4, 34.5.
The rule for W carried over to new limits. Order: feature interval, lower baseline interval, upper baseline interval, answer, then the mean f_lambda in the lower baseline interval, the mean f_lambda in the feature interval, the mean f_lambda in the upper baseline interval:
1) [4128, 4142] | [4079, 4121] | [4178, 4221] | 1.0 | 33.8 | 32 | 35.4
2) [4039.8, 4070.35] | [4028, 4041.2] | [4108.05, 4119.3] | 1.4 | 34.4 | 33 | 34.8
